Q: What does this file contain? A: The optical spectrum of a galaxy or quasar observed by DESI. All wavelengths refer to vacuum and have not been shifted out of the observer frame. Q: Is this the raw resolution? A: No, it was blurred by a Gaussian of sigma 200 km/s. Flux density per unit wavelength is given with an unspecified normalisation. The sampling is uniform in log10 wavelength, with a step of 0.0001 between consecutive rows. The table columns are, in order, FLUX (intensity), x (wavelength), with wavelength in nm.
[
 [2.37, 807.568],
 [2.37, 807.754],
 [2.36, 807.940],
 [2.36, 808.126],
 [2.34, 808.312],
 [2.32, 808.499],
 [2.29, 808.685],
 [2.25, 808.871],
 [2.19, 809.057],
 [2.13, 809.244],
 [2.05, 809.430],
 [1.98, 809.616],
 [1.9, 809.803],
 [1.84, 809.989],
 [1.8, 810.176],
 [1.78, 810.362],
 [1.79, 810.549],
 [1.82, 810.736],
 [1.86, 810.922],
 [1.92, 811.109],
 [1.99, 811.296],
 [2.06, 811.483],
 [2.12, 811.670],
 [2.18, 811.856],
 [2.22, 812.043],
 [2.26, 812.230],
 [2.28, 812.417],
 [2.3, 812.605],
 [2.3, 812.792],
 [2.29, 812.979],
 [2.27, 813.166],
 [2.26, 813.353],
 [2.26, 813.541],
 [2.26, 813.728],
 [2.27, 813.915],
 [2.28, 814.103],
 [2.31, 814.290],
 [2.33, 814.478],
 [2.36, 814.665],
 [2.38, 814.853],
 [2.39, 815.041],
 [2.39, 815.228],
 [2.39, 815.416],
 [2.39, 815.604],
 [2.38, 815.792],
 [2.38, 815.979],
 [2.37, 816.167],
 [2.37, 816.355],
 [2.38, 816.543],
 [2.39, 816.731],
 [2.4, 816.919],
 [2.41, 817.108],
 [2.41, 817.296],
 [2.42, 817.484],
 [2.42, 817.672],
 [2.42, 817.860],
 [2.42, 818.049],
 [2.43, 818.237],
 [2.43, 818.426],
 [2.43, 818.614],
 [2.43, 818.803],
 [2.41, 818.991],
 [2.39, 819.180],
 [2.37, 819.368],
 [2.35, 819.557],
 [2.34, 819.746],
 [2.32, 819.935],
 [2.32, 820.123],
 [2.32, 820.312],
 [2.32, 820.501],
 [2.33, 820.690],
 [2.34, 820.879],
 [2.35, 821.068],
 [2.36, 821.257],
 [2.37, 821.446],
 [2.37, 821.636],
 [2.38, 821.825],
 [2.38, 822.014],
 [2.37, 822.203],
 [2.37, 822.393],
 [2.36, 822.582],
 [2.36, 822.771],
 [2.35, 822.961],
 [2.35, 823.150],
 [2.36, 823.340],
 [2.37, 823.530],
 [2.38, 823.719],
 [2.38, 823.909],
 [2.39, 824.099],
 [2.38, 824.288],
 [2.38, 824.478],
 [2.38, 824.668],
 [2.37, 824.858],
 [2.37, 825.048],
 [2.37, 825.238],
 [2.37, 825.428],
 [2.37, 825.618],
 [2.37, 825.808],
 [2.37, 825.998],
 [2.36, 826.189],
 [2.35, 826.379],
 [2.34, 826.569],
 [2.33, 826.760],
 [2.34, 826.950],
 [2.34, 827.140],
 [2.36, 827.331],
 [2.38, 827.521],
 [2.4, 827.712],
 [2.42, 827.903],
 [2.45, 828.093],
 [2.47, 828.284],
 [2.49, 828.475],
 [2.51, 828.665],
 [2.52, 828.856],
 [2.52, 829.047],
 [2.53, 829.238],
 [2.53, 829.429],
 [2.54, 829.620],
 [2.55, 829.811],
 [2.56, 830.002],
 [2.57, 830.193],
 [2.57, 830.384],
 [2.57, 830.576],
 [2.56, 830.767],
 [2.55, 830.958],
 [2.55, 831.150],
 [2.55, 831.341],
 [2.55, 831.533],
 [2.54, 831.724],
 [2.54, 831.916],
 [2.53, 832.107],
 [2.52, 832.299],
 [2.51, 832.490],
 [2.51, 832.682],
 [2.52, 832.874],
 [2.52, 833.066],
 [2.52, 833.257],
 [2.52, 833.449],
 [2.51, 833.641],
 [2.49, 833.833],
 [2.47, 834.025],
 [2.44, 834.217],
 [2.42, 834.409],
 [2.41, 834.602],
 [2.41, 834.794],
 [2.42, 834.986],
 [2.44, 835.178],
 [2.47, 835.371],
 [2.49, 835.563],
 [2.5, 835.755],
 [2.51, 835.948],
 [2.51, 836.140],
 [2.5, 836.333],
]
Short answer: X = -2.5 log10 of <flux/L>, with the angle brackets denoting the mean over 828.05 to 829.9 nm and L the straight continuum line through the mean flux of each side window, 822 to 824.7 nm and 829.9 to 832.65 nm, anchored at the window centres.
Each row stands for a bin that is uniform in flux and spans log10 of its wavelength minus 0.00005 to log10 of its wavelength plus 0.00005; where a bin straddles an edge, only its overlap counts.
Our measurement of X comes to -0.01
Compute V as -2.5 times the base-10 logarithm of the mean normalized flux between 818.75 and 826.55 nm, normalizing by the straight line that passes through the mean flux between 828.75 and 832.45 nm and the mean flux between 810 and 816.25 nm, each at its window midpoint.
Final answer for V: 0.01 mag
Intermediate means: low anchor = 2.2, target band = 2.36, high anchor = 2.54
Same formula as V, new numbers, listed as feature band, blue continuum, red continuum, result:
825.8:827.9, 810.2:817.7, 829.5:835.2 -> 0.03 mag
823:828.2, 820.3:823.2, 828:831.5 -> 0.03 mag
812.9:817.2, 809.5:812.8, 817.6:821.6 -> -0.08 mag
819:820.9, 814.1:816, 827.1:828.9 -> 0.02 mag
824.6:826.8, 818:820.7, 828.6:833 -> 0.05 mag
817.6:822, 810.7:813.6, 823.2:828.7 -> -0.04 mag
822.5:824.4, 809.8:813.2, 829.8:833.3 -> -0.01 mag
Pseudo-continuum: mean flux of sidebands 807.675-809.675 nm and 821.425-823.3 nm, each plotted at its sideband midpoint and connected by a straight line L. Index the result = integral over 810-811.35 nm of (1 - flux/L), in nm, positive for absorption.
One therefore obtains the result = 0.25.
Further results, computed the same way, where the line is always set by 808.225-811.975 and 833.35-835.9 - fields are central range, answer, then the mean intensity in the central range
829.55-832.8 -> -0.196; 2.55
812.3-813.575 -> -0.122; 2.28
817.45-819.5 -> -0.222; 2.41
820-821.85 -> -0.103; 2.34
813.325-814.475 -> -0.099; 2.28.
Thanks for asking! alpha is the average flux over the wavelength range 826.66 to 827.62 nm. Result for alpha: 2.35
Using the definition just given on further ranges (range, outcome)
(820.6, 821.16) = 2.34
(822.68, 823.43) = 2.35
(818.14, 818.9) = 2.43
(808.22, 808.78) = 2.31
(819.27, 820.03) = 2.35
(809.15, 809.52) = 2.09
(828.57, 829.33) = 2.52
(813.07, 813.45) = 2.26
